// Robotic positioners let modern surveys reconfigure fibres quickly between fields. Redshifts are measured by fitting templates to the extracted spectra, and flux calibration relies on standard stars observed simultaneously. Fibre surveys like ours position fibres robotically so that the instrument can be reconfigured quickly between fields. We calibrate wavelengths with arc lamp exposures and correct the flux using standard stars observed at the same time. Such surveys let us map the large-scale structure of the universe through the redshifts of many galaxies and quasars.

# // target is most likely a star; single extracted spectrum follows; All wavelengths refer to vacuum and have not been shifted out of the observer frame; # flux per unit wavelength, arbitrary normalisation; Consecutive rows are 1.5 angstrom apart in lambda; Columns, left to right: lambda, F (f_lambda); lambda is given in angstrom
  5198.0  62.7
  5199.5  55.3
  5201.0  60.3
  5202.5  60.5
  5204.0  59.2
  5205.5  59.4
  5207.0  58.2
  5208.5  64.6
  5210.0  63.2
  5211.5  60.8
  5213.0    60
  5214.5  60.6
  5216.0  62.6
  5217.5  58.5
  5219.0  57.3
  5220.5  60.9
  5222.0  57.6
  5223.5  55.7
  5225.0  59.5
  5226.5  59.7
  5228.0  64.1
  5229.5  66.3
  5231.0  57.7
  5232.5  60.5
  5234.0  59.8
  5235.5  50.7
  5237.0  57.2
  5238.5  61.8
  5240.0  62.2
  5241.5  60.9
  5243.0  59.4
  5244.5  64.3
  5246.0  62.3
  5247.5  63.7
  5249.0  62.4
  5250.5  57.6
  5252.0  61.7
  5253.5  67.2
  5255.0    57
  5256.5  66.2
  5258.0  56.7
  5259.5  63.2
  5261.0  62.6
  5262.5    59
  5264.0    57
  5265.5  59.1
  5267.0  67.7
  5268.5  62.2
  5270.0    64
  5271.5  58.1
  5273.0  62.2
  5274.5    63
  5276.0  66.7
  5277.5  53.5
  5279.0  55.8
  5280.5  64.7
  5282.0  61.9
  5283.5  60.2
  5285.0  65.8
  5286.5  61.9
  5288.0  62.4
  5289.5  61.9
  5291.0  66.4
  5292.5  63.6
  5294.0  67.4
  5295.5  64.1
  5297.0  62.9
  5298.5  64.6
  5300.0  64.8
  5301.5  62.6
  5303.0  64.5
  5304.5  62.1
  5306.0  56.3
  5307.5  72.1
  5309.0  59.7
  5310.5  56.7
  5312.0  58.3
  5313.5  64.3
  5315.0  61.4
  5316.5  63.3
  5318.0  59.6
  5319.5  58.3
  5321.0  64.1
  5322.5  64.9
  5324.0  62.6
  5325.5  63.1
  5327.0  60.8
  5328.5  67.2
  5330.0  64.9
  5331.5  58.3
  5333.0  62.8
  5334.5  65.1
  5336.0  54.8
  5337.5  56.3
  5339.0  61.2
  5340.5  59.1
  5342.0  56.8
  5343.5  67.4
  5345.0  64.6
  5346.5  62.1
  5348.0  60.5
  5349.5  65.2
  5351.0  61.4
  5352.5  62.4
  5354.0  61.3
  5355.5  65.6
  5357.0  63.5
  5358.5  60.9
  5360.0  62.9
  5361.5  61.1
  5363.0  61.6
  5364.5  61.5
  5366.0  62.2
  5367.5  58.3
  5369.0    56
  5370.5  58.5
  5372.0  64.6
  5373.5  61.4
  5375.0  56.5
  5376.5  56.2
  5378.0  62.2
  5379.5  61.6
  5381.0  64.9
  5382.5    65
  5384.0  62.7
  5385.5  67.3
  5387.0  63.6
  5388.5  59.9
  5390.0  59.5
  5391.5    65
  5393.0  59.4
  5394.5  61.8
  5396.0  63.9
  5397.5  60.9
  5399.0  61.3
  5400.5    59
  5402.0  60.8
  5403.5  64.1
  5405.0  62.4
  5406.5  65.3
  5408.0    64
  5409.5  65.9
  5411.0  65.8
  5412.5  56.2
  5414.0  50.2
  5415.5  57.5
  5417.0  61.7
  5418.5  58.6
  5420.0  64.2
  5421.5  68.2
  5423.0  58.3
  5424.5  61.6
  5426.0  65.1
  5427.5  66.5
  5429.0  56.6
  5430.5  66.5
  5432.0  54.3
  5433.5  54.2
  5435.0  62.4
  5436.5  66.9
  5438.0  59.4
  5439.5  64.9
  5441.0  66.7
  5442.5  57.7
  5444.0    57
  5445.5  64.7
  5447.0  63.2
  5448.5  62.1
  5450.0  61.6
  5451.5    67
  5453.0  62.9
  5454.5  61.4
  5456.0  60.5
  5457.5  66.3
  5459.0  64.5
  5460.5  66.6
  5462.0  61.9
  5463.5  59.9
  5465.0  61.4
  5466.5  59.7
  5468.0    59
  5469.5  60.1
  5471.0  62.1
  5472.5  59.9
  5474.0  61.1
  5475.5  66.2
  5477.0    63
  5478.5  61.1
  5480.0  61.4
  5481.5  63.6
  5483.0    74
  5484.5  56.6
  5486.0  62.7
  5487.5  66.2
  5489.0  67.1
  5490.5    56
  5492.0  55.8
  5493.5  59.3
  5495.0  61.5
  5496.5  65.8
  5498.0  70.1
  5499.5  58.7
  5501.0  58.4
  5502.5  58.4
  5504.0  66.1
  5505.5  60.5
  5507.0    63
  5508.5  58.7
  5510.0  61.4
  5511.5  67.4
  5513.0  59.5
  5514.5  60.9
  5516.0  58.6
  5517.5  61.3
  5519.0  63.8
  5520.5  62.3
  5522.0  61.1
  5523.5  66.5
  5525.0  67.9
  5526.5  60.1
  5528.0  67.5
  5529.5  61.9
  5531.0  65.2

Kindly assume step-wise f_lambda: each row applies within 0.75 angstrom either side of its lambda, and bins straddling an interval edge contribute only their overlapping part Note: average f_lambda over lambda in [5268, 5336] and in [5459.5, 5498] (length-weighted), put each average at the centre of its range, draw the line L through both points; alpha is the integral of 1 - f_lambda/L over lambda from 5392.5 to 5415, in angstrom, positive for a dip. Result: 0.3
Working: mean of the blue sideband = 62.4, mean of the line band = 61.4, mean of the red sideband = 62.3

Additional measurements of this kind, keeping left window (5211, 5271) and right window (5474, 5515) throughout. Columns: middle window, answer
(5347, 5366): -0.27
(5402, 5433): 0.13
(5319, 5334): -0.39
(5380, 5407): -0.39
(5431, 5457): 0.14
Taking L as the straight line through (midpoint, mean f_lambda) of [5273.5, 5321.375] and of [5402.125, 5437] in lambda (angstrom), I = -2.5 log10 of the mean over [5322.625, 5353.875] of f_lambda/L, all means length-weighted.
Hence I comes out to 0.00 mag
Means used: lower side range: 62.3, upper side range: 61.5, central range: 61.9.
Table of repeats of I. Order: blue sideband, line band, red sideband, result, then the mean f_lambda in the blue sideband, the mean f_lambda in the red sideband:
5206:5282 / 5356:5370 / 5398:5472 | 0.01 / 60.8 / 61.8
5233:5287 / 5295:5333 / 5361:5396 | -0.02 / 61.1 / 61.4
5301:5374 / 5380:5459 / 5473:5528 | 0.00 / 61.7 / 62.5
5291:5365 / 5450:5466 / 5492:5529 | -0.01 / 62.3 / 62.3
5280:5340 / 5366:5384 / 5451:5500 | 0.03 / 62.4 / 62.5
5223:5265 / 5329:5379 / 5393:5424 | 0.00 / 60.6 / 61.5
